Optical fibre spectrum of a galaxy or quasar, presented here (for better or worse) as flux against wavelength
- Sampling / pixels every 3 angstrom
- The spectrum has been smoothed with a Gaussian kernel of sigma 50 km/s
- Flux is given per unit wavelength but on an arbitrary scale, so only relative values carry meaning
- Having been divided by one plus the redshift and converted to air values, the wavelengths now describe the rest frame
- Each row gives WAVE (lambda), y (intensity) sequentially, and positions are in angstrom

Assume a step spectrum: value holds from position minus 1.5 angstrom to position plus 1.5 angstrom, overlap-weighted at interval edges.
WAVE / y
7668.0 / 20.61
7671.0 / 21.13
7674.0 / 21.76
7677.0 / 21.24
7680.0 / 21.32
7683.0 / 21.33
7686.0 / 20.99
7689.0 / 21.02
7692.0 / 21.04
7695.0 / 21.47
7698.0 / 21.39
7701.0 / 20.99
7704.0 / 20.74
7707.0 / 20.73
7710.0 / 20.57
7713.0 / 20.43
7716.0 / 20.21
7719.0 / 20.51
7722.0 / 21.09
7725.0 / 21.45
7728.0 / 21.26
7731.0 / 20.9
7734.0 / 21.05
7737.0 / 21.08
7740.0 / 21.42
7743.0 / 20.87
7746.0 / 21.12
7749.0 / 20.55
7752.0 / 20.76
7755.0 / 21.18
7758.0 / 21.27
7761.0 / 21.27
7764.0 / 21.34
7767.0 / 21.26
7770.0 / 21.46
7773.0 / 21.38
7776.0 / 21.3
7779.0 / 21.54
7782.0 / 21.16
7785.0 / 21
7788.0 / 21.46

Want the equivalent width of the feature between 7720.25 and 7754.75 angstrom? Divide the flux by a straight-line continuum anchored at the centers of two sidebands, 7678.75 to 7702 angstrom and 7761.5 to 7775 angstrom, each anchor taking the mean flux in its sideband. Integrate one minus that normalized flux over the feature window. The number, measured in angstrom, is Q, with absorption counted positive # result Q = 0.4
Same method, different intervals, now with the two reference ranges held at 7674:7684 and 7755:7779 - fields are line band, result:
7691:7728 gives 0.79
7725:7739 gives 0.14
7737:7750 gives 0.20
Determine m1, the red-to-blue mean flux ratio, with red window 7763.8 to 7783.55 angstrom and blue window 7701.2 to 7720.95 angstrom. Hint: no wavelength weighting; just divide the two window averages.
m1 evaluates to 1.0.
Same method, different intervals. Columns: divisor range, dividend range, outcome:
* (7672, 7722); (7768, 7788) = 1.02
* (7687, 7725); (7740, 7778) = 1.01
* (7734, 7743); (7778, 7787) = 1.00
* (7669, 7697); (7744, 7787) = 1.00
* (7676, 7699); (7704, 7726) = 0.98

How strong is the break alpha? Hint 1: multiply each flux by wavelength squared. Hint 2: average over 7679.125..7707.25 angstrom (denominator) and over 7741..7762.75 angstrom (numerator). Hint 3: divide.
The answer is 1.01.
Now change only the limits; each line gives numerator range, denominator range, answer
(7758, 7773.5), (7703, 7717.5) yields 1.05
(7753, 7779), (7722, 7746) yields 1.02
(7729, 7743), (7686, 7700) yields 1.01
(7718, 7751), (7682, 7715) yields 1.01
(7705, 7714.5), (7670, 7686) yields 0.97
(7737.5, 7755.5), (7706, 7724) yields 1.03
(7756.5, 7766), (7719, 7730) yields 1.02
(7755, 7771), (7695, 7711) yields 1.03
